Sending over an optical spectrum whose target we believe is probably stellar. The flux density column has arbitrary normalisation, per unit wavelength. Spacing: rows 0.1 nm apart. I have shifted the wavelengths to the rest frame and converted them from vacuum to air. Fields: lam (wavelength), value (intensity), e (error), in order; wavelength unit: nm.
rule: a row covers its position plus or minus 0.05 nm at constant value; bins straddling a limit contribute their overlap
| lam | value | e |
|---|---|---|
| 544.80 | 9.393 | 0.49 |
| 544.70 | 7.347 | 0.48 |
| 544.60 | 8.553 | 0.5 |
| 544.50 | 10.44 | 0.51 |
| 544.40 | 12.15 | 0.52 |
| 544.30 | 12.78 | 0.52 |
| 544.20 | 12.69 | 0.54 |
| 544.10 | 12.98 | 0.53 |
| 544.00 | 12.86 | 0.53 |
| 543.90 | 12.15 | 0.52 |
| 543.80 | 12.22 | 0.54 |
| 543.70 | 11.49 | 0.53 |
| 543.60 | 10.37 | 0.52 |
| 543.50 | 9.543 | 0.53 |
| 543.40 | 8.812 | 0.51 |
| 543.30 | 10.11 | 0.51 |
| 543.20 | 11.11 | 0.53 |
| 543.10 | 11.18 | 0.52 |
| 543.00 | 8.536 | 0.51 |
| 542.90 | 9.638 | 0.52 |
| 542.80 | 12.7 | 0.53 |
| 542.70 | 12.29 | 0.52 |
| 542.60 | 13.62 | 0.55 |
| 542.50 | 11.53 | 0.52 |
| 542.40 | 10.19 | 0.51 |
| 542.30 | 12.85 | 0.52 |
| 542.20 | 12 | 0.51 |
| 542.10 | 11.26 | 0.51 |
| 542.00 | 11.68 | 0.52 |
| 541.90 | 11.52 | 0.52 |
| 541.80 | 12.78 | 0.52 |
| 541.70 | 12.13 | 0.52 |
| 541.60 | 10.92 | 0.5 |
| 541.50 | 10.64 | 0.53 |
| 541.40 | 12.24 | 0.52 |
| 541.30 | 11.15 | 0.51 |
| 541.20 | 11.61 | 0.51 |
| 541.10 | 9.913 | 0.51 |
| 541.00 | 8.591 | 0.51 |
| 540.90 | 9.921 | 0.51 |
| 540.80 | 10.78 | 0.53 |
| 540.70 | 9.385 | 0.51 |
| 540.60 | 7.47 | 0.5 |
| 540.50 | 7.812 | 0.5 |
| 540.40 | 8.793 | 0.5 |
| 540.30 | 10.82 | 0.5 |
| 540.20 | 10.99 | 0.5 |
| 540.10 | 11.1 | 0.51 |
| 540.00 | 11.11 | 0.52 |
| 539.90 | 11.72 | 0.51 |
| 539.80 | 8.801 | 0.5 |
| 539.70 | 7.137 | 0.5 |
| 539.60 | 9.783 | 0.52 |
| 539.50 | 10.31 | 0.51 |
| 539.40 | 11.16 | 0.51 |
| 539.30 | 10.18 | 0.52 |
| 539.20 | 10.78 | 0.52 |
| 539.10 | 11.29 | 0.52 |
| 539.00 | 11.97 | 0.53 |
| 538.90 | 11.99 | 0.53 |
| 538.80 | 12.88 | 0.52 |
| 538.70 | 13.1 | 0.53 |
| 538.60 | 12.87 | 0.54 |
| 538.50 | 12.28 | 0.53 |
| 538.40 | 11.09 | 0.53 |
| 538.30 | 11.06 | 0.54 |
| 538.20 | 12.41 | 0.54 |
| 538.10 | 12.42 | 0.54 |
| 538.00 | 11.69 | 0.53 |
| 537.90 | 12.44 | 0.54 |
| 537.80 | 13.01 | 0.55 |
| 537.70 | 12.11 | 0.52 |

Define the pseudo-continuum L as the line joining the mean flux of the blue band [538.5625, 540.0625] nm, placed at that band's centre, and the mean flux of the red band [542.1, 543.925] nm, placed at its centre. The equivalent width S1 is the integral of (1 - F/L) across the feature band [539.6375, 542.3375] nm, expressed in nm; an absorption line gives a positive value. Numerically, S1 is 0.12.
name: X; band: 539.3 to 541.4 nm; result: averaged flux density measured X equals 9.98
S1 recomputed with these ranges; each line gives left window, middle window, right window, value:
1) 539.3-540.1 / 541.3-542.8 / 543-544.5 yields -0.14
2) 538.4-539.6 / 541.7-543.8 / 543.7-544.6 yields 0.12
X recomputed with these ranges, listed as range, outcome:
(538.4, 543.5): 10.9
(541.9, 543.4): 11.3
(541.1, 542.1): 11.5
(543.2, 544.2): 11.2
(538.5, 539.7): 11.3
